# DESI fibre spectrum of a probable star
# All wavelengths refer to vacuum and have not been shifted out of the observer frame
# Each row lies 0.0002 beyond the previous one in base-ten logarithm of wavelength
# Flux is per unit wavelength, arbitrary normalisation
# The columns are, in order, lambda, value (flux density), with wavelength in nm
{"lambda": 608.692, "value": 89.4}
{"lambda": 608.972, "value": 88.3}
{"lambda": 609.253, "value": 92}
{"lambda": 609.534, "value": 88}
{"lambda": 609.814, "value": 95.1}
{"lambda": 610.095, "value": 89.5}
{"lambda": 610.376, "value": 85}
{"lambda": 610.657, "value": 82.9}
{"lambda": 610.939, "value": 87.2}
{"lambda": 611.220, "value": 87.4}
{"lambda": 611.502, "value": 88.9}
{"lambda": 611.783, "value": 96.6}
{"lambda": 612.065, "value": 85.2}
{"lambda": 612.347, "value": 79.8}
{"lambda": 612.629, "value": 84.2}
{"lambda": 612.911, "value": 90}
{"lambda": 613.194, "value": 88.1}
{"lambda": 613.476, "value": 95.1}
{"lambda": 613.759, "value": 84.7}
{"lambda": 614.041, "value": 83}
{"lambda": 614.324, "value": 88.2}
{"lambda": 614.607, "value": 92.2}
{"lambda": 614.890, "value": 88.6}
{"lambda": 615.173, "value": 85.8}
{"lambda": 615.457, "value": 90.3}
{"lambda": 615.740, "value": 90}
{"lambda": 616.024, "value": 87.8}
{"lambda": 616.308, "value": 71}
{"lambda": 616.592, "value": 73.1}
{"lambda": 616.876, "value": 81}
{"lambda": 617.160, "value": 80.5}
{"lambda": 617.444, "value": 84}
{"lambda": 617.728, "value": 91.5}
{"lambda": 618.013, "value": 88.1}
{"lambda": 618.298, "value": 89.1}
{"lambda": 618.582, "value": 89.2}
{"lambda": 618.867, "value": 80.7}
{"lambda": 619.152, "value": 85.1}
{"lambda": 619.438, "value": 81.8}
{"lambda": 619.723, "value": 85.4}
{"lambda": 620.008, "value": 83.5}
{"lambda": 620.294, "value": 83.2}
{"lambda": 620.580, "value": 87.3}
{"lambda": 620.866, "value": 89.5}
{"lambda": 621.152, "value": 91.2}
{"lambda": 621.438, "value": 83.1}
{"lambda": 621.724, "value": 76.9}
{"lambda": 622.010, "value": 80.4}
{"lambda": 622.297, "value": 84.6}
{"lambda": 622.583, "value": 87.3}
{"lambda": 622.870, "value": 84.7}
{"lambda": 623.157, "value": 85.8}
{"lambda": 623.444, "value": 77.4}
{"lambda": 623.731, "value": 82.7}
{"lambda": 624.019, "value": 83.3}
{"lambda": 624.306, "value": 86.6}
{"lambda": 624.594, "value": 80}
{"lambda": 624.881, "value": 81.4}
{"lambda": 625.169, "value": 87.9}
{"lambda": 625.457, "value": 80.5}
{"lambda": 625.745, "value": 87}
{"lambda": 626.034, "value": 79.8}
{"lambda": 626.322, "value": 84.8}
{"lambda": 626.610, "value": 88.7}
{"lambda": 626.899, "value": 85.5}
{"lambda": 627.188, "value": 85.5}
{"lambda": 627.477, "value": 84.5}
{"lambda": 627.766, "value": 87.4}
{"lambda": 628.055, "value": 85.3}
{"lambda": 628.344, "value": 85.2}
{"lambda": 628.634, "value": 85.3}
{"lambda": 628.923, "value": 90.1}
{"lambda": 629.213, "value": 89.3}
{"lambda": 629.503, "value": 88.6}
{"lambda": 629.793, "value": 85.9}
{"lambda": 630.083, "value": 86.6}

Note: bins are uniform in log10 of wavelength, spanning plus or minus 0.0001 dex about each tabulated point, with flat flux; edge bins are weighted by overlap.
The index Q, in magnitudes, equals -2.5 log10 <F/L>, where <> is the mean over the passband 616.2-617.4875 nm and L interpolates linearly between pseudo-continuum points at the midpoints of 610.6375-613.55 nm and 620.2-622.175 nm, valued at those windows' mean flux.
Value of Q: 0.112 mag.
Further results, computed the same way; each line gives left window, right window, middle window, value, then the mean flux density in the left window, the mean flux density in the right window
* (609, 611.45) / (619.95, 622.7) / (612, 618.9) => 0.01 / 88.4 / 84.7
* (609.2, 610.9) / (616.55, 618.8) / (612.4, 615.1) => -0.01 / 88.5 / 85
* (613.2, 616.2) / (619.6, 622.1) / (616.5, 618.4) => 0.03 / 88.4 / 84.6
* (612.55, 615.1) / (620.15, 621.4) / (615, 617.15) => 0.07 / 88.3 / 87.4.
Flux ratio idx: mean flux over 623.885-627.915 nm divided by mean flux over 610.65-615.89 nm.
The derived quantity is 0.96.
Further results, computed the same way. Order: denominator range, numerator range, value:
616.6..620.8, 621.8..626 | 0.98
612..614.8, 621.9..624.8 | 0.96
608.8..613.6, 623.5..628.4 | 0.95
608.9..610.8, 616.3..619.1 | 0.94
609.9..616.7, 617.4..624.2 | 0.98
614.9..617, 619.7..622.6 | 1.02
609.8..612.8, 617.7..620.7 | 0.98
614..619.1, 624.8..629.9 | 1.01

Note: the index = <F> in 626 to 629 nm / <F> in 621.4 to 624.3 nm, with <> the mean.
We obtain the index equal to 1.04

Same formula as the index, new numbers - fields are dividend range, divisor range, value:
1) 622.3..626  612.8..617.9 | 0.97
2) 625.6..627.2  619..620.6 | 1.01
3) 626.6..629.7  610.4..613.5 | 0.99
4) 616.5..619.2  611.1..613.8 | 0.96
